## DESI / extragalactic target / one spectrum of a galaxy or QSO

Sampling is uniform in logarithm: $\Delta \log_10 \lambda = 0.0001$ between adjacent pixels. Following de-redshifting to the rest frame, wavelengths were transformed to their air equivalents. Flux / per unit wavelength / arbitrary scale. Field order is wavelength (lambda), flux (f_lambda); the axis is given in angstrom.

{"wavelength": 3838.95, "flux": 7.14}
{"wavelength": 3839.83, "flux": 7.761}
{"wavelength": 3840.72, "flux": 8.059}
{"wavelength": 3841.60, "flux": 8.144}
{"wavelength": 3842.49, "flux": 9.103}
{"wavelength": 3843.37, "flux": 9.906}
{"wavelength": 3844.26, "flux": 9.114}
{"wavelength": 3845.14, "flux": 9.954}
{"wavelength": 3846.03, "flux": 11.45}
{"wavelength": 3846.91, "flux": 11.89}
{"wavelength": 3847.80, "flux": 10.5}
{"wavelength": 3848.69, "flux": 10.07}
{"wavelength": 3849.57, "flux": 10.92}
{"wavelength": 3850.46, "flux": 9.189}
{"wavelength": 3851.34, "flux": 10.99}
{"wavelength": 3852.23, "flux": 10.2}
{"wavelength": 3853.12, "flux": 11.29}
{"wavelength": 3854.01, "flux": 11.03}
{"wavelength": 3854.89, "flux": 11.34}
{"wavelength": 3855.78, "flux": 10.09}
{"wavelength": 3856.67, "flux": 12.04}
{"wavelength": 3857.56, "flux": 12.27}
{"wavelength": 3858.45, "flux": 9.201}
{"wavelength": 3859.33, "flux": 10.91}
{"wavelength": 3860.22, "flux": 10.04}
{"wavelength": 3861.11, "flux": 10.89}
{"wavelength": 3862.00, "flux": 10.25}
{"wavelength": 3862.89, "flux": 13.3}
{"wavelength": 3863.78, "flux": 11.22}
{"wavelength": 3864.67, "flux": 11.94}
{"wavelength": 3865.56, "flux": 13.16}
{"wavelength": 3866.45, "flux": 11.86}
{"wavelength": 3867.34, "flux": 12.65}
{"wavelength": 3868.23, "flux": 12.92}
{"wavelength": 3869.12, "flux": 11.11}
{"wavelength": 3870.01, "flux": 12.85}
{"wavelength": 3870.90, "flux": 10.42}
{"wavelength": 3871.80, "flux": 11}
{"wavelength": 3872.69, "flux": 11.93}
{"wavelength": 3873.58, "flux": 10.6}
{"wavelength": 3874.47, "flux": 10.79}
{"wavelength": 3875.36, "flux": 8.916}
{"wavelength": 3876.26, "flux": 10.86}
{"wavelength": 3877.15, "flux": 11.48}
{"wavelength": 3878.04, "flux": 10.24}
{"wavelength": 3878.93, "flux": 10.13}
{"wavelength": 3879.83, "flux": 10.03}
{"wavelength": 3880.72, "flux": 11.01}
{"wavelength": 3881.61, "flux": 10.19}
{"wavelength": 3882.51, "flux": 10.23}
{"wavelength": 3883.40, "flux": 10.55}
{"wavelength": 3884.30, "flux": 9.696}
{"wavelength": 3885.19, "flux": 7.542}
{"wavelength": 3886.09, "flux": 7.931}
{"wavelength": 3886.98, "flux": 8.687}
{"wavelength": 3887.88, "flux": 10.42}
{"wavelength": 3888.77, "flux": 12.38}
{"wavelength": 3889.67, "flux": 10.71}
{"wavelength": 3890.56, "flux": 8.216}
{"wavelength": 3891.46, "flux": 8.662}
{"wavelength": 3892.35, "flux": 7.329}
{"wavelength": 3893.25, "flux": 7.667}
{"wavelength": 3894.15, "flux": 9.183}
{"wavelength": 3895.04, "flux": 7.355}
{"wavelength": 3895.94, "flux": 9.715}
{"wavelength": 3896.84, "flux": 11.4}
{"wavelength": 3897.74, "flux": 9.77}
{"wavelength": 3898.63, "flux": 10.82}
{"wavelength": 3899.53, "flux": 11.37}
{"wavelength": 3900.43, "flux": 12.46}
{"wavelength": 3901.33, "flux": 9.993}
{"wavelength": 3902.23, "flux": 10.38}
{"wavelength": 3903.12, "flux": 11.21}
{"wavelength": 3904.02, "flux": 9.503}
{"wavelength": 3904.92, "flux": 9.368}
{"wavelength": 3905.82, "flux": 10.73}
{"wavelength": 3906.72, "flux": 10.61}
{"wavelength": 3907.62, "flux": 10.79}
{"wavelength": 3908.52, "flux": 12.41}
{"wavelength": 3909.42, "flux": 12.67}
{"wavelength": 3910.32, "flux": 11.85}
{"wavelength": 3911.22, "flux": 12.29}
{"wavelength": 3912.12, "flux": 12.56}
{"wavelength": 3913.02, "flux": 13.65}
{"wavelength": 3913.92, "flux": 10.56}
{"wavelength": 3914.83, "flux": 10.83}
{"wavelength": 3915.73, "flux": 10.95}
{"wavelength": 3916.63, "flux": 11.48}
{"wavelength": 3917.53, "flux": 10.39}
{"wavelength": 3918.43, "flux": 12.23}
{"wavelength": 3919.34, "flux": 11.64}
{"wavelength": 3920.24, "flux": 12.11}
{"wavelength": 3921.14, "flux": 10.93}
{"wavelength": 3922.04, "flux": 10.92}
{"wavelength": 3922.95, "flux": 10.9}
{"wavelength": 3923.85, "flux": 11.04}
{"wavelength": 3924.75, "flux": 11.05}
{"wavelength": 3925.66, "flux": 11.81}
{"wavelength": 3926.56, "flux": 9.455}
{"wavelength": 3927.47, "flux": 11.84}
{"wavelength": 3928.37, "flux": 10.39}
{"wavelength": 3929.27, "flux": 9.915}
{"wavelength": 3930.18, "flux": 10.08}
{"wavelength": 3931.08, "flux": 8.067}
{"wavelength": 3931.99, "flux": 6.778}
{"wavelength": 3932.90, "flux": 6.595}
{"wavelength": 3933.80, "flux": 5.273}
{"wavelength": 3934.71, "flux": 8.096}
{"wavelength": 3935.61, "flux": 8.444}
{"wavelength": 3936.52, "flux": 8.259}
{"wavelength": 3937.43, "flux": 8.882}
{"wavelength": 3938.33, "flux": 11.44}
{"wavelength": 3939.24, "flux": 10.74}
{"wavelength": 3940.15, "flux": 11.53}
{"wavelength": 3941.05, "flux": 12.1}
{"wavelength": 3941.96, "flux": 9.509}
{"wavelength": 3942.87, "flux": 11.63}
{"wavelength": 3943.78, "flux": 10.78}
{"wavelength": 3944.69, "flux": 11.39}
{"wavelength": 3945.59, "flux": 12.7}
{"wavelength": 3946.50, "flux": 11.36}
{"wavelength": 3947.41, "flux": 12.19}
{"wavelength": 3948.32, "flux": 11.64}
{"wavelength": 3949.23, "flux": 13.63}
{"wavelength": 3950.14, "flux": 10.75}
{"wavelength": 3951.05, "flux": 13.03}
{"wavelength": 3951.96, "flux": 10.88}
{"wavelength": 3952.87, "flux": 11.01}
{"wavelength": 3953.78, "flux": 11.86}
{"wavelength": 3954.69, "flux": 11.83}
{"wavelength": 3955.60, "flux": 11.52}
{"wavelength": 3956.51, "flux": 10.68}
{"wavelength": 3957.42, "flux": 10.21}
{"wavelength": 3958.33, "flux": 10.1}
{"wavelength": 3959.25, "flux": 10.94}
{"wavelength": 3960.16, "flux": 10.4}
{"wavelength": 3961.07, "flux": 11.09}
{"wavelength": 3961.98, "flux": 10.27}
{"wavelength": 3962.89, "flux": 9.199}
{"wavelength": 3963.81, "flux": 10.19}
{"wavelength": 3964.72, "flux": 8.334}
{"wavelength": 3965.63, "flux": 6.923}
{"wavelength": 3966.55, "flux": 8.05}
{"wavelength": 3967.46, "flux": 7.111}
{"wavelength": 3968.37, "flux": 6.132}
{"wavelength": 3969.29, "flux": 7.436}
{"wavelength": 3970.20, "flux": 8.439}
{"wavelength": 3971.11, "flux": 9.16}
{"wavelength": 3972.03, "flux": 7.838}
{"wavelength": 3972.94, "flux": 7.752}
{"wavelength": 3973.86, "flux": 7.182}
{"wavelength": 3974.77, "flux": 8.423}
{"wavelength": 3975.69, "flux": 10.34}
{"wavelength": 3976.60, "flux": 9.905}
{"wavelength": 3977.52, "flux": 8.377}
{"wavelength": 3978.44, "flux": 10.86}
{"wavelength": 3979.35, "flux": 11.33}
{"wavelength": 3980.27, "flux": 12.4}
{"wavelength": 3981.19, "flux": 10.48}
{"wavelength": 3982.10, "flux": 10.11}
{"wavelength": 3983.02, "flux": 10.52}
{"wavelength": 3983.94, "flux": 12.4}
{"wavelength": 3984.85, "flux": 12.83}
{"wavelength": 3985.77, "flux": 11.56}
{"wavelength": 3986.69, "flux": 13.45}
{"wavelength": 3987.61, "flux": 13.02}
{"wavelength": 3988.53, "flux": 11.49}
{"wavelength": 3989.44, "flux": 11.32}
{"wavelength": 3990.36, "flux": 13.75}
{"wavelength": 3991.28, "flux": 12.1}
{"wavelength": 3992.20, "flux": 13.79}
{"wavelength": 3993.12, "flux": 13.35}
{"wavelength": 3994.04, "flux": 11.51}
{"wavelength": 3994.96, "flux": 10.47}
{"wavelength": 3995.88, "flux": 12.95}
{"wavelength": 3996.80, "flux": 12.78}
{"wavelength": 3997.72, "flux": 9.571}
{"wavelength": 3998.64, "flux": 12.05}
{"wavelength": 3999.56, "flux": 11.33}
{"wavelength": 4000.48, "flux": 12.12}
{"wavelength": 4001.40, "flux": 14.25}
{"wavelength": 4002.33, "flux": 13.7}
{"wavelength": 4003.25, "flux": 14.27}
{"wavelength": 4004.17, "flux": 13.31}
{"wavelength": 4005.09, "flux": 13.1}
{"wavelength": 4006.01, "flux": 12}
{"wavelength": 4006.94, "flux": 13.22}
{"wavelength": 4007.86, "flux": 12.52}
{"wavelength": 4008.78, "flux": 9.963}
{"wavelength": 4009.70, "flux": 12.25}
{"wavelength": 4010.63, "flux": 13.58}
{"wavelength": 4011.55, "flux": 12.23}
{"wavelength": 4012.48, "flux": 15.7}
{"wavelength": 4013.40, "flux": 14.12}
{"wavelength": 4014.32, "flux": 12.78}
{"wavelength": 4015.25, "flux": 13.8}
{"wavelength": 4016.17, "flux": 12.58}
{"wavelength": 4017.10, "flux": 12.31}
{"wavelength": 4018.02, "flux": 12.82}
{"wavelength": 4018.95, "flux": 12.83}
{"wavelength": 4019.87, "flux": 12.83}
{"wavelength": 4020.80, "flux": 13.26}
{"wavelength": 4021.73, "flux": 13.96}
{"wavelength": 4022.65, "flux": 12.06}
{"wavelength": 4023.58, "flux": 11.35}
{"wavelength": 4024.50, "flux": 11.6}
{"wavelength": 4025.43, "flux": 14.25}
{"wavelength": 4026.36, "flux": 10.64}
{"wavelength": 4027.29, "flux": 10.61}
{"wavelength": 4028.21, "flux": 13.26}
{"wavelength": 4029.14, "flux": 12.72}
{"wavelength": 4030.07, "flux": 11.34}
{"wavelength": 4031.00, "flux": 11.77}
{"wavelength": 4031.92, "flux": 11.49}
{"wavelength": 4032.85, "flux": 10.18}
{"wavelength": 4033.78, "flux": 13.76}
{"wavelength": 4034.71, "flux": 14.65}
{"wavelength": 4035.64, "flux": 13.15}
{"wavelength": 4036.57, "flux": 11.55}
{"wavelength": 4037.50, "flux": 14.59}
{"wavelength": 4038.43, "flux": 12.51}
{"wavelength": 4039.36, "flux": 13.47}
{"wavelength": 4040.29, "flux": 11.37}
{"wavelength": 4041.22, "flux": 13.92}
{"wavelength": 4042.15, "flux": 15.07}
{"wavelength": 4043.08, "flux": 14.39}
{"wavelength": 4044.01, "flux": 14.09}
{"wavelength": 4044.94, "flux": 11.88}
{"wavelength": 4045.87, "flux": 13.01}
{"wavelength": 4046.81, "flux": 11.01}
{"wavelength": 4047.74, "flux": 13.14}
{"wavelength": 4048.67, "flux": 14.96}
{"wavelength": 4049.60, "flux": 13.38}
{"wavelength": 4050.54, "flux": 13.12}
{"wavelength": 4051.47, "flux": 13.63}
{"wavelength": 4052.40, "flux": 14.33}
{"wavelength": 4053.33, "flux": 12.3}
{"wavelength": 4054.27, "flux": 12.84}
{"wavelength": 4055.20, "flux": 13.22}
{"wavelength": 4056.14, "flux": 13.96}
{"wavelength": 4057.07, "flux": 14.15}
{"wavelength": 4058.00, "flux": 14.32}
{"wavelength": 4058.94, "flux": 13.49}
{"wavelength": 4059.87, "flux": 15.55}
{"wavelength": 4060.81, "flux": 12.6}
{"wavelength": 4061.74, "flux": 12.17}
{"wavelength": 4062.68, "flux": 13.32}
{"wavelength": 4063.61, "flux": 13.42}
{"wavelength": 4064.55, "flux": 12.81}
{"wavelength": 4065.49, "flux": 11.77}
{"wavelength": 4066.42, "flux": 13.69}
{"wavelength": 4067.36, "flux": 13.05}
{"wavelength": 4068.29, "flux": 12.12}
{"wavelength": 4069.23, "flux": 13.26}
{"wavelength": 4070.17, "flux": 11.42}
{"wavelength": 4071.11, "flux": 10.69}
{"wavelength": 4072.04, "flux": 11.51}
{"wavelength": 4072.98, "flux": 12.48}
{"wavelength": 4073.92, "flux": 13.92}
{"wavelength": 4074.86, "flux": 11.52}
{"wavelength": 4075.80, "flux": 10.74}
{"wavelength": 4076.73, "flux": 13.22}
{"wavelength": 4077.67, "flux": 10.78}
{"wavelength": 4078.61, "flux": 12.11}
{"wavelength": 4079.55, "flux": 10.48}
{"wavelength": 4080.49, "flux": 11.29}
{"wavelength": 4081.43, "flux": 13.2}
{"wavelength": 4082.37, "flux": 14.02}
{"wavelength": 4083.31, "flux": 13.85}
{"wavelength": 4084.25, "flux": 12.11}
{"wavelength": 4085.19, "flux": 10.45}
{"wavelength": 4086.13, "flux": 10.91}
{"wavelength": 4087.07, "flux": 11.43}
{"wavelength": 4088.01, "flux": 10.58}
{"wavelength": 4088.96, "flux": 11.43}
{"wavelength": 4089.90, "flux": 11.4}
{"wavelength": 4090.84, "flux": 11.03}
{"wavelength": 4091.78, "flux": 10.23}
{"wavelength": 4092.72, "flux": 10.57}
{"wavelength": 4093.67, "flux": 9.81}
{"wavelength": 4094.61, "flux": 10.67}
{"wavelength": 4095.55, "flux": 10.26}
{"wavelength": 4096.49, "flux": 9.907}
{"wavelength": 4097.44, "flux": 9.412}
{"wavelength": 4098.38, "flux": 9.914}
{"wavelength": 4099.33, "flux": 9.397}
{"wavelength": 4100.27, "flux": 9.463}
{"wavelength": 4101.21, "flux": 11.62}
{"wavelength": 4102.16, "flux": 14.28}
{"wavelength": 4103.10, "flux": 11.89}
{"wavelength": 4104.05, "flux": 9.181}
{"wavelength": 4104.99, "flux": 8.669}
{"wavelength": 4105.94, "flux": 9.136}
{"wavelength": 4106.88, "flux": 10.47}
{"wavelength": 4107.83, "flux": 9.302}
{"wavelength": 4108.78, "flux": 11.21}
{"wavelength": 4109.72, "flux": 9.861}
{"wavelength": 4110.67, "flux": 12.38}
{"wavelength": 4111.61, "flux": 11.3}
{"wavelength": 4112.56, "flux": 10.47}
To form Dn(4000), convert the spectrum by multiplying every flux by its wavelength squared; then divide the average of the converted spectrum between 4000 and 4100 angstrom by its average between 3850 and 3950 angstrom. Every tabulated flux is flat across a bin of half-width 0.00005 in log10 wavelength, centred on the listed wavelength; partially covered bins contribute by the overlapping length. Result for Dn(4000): 1.27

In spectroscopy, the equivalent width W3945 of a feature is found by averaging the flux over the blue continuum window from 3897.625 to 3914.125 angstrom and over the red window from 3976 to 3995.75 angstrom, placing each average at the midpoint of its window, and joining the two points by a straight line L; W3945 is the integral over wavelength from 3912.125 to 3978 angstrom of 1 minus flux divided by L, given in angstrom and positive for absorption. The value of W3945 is 7.6 angstrom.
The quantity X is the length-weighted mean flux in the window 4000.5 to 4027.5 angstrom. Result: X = 12.8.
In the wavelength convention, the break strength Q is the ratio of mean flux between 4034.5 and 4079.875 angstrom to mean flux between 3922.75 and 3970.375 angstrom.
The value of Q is 1.28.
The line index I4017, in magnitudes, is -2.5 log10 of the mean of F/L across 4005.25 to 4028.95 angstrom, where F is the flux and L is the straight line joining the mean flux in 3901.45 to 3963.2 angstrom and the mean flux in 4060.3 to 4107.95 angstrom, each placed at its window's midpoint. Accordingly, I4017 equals -0.14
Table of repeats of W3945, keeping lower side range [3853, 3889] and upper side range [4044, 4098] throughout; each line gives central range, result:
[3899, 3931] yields 0.1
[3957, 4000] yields 4.4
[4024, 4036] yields -0.3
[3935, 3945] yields 0.8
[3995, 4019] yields -1.9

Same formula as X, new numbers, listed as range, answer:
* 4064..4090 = 12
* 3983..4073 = 12.8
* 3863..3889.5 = 10.8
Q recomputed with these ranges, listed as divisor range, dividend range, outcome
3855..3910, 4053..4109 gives 1.11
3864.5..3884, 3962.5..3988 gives 0.87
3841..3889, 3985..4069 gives 1.20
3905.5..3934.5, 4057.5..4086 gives 1.17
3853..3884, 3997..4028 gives 1.14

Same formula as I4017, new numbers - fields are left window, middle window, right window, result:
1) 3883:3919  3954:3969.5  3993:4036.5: 0.211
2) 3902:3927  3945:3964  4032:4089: 0.040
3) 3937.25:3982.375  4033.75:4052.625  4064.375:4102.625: -0.202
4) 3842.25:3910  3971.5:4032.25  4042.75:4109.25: -0.048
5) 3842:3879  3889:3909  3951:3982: 0.049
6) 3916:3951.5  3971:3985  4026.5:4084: 0.145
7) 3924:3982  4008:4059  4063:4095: -0.161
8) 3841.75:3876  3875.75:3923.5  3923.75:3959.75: 0.021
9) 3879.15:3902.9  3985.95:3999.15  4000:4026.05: 0.015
